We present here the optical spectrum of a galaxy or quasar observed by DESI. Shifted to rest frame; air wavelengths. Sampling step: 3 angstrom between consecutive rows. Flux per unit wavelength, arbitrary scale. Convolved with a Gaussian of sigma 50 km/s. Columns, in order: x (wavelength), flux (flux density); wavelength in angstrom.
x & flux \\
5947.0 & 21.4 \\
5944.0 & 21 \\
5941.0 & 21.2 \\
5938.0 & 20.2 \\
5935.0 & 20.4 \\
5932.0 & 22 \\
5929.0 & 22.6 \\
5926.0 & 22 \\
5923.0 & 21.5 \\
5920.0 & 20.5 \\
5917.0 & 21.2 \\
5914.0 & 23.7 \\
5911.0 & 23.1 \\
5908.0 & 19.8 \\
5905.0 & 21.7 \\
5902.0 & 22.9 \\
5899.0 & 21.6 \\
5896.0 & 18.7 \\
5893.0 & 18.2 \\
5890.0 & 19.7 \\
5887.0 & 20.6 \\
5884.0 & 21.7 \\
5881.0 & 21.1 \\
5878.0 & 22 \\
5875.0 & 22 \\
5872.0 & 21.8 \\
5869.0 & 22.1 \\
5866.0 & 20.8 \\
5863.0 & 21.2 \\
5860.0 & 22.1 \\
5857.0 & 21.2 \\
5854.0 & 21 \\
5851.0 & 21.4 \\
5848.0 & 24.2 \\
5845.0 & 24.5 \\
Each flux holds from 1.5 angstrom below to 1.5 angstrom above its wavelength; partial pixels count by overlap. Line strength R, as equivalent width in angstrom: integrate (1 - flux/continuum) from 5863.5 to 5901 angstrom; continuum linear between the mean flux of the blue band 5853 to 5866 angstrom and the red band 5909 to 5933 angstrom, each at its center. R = 1.19 angstrom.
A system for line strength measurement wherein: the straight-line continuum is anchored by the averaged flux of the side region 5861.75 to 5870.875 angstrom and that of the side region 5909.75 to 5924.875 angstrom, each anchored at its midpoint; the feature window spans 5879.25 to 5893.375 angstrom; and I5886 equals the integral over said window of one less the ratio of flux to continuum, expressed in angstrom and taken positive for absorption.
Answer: 0.76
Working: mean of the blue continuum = 21.4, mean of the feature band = 20.5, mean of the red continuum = 22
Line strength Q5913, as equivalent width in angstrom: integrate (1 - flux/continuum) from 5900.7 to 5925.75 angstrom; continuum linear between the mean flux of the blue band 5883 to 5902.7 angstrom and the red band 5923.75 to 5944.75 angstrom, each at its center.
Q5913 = -1.1 angstrom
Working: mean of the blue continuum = 20.4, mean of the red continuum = 21.4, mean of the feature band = 21.8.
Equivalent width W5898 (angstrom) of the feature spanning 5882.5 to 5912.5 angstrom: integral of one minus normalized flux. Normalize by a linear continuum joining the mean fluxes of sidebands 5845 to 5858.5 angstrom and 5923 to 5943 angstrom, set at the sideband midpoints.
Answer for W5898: 1.3 angstrom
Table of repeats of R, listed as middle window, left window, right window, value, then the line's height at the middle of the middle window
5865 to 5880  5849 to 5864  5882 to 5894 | -0.68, 20.8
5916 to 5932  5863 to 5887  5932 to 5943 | -0.49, 21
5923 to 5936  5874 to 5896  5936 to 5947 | -0.61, 20.8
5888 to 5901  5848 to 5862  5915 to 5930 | 1.16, 21.6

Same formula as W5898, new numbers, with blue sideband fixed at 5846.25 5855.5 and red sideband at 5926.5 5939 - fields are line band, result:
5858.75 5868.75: 0.3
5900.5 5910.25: 0.0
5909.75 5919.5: -0.4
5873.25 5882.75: 0.1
